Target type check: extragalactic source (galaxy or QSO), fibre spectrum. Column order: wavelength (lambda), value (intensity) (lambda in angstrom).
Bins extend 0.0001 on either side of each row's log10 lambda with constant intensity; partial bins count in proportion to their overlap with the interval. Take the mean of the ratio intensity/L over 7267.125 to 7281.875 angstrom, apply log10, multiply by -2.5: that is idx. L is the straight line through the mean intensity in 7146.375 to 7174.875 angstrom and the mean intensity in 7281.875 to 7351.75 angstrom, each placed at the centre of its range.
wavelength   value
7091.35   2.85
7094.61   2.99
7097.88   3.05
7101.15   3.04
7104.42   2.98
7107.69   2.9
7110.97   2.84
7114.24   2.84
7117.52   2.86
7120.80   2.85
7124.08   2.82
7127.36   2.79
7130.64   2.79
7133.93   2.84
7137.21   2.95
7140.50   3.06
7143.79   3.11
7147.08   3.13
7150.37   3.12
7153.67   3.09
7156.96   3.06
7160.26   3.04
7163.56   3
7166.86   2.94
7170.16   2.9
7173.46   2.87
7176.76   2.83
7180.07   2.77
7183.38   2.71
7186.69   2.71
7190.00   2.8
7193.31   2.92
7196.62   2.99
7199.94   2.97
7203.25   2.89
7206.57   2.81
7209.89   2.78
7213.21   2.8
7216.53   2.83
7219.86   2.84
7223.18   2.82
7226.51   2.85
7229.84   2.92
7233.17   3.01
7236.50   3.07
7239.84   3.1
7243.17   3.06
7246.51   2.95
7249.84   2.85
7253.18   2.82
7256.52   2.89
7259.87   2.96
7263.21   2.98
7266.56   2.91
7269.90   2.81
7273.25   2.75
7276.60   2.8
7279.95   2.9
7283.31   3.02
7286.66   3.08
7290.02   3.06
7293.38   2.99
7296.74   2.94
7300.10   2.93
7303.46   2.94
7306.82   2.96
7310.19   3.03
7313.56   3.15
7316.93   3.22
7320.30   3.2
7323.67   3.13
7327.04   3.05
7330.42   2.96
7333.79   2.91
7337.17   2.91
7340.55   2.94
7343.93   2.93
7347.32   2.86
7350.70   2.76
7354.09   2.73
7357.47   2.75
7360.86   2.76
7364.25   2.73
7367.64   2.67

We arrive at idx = 0.07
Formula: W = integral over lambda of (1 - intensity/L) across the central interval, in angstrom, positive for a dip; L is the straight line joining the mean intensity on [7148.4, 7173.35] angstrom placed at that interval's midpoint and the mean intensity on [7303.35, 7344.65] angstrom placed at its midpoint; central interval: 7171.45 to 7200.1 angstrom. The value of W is 1.7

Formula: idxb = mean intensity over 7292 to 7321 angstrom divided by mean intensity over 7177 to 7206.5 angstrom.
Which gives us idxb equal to 1.07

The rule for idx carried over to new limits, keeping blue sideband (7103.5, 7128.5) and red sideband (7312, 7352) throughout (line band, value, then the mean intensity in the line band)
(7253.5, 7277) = 0.032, 2.87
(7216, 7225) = 0.037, 2.83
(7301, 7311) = 0.006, 2.97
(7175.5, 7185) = 0.052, 2.77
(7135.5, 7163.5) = -0.068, 3.07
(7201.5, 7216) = 0.037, 2.82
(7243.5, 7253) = 0.013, 2.91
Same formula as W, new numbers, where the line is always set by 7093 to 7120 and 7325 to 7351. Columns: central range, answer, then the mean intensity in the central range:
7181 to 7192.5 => 0.69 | 2.75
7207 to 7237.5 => 0.59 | 2.87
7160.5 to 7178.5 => 0.09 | 2.92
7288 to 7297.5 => -0.25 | 3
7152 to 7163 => -0.47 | 3.06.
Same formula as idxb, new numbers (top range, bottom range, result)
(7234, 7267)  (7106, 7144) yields 1.03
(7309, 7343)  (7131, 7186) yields 1.03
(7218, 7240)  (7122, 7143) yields 1.02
